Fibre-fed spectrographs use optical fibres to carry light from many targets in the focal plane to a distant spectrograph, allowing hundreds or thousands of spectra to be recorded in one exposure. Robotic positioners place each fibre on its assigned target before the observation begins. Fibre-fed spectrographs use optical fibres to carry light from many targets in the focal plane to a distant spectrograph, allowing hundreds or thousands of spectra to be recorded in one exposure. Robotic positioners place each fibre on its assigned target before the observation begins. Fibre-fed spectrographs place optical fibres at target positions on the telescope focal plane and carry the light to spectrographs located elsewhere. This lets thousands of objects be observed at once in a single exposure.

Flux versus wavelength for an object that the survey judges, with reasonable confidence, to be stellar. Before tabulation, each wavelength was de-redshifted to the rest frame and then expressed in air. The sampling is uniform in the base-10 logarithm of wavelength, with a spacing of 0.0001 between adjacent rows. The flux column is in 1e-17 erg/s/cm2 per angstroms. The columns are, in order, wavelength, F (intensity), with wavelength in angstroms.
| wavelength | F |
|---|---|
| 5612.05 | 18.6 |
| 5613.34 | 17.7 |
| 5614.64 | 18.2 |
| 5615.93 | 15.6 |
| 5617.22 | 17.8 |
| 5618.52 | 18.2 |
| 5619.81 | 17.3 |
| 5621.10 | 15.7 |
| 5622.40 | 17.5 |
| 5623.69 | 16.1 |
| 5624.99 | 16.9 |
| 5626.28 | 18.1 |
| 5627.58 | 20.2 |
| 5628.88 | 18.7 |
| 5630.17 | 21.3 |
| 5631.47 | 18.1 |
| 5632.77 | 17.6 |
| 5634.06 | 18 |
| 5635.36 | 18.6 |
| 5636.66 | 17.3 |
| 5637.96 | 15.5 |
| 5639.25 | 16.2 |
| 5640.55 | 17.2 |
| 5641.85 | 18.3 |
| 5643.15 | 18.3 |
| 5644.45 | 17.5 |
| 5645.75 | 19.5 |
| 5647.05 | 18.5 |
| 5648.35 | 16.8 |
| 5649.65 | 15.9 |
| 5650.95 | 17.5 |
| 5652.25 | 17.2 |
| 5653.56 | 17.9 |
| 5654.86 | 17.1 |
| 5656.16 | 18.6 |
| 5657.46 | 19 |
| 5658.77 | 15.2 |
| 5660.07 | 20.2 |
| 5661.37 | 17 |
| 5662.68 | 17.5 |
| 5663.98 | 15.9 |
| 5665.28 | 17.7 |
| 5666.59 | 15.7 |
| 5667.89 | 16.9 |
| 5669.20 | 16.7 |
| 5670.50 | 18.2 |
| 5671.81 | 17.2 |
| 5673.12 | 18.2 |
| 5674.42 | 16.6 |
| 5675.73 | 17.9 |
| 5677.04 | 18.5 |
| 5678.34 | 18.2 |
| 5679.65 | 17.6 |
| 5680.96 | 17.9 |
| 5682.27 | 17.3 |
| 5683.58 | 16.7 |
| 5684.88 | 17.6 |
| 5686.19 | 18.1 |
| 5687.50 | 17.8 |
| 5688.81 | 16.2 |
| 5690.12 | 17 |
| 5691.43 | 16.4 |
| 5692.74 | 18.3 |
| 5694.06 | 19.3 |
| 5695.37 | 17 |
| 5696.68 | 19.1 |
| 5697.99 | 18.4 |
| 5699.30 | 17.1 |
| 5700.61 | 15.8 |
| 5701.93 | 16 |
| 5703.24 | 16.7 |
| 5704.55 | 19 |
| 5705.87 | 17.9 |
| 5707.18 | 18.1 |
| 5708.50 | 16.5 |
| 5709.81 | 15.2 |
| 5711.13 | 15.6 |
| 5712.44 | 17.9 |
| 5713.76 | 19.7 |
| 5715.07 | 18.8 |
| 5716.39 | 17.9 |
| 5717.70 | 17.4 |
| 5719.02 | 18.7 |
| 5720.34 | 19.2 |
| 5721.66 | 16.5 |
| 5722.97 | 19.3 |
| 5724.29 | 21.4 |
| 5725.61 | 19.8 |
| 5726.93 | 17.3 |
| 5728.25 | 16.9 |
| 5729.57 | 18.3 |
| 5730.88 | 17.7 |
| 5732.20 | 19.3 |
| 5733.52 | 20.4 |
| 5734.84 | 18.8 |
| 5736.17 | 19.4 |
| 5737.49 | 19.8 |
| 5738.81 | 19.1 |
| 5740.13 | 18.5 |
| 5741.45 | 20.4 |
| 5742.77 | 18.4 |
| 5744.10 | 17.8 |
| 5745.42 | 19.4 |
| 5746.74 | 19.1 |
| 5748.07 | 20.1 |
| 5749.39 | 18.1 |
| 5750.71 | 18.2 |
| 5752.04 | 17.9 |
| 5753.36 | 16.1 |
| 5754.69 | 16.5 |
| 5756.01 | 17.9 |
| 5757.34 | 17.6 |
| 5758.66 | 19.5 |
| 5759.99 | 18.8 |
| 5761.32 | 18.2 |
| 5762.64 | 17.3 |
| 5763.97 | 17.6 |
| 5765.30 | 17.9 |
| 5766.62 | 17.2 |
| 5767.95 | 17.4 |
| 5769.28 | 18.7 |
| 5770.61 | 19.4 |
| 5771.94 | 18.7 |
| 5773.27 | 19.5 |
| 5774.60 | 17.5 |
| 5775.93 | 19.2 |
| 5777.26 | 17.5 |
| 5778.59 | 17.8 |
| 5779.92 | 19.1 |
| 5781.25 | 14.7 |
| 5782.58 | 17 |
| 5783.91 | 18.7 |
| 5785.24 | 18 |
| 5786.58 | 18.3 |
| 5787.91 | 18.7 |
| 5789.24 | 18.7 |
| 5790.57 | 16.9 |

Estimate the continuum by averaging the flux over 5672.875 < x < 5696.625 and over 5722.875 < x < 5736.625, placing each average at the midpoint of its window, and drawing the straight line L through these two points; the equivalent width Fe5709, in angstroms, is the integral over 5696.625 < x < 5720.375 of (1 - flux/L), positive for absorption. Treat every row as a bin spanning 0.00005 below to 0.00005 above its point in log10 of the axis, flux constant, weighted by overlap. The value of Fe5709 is 1.0 angstroms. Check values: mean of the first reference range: 17.6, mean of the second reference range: 18.9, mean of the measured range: 17.6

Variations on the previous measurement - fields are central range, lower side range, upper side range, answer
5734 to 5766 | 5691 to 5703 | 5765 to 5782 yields -1.02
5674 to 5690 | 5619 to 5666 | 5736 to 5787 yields 0.30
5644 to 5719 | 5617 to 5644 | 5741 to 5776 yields 1.90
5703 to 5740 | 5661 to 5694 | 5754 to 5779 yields -1.24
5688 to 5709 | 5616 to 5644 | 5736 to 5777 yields 0.76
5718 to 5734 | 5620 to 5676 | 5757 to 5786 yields -0.72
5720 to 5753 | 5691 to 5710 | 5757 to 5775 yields -1.70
